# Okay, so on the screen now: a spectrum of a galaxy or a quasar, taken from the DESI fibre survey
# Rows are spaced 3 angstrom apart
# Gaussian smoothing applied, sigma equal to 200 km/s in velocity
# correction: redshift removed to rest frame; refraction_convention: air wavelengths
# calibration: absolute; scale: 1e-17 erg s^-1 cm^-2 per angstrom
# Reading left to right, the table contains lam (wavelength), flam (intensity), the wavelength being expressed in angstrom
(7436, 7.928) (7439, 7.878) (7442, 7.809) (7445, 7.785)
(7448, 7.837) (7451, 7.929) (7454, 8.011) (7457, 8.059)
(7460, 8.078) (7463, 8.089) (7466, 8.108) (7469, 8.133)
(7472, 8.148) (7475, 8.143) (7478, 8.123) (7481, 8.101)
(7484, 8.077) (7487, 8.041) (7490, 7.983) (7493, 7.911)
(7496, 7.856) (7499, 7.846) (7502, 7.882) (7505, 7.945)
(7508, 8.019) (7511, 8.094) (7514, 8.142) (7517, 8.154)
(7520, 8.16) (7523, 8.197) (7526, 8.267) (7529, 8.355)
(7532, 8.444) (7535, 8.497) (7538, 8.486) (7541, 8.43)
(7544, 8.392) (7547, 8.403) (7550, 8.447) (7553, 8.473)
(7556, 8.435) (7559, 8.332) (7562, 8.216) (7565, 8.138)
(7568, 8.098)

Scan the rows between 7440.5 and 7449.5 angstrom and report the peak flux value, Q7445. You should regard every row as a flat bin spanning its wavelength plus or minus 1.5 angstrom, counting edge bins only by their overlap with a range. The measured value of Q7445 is 7.837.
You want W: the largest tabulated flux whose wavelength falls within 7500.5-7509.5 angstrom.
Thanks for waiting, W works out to 8.019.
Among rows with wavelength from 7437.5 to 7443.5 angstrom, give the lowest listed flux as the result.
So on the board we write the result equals 7.809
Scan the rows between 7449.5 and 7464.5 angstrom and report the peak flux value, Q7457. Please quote 8.089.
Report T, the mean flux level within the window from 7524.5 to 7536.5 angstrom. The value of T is 8.39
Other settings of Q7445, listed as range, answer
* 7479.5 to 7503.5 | 8.101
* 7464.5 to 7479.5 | 8.148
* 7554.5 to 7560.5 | 8.435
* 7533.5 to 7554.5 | 8.497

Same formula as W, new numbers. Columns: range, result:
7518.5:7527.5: 8.267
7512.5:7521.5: 8.16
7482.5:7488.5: 8.077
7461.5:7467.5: 8.108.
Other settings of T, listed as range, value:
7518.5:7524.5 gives 8.18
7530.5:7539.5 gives 8.48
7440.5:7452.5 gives 7.84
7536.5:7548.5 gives 8.43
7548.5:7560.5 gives 8.42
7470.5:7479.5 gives 8.14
